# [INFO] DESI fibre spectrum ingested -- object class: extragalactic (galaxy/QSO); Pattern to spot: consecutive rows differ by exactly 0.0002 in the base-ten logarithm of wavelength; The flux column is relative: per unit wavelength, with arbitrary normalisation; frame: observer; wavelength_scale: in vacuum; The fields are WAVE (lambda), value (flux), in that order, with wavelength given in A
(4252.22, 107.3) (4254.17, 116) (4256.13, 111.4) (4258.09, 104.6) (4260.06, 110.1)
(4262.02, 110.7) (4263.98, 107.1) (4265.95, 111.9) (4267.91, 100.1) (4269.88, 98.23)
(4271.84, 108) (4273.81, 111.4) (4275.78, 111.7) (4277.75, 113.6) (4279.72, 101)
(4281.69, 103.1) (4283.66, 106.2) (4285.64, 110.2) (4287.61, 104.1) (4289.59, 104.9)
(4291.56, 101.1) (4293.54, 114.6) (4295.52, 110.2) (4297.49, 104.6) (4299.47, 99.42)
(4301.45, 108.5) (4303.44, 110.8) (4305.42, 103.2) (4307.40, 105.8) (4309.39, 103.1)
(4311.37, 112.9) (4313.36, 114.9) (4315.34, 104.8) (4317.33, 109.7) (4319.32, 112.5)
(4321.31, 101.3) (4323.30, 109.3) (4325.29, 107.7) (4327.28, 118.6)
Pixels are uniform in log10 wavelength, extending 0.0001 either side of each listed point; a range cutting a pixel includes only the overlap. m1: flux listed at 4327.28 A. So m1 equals 118.6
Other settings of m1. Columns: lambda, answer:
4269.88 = 98.23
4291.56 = 101.1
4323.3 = 109.3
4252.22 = 107.3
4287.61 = 104.1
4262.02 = 110.7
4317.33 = 109.7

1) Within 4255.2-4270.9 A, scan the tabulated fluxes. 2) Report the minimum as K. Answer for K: 98.23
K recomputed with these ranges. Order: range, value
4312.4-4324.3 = 101.3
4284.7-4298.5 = 101.1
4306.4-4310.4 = 103.1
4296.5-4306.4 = 99.42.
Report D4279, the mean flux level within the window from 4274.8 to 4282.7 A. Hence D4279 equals 107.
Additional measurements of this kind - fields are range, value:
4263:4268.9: 106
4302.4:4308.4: 106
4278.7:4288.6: 105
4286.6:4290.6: 105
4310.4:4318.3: 111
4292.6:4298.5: 110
